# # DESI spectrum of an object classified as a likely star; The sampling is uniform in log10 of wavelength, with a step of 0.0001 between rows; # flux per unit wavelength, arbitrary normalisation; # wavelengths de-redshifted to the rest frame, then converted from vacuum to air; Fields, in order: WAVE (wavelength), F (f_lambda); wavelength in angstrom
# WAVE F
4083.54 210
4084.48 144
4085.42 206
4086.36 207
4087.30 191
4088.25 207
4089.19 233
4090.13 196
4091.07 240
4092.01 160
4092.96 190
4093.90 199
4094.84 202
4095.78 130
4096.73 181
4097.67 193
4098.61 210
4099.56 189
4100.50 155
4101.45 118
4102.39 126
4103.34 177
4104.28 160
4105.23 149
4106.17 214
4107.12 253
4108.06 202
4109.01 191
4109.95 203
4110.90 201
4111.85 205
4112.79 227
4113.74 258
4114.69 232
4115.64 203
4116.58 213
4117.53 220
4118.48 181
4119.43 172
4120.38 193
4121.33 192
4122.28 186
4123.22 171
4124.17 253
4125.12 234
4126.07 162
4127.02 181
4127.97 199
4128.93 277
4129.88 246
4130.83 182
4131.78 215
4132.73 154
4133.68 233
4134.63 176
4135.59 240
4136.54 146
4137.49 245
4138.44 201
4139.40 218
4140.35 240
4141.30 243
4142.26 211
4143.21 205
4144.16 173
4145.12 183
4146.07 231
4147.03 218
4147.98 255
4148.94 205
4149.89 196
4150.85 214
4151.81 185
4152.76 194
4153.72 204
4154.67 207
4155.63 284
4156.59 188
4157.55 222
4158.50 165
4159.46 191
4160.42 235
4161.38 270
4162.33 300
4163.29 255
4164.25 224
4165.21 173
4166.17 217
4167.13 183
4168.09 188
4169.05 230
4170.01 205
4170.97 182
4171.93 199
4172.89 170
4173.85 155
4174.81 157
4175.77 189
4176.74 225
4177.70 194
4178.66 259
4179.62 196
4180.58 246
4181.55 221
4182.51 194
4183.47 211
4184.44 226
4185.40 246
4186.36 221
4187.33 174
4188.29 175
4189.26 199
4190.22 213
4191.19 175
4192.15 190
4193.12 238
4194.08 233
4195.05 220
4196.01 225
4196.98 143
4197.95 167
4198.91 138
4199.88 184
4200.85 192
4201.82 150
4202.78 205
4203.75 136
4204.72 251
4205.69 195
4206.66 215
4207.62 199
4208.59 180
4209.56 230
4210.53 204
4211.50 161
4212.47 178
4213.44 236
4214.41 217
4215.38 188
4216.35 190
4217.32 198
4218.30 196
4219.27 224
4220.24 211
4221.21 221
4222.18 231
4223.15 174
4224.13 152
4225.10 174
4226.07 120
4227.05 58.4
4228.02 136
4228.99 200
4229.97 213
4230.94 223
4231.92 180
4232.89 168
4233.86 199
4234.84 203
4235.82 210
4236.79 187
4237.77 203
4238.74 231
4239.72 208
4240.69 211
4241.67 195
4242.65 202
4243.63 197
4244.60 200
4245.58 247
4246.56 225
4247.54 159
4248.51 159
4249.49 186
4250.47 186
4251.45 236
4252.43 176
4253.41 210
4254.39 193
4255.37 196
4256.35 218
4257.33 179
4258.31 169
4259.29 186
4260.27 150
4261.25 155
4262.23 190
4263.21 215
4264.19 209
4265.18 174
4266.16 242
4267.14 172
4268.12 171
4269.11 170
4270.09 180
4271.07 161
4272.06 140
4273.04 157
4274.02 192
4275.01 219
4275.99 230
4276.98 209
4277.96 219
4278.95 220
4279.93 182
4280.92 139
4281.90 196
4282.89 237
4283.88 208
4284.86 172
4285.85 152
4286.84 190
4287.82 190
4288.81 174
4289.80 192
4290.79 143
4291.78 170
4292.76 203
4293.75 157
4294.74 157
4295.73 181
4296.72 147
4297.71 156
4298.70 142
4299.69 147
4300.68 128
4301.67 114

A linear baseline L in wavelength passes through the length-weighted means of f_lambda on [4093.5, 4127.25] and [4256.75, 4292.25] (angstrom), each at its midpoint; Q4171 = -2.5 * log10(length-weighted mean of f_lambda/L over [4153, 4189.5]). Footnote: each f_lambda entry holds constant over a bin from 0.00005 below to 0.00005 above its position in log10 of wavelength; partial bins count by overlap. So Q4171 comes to -0.11 mag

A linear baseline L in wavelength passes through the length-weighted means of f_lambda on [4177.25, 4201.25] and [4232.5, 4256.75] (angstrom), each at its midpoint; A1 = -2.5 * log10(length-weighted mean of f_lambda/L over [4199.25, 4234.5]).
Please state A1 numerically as 0.074 mag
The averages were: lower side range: 203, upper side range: 200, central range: 188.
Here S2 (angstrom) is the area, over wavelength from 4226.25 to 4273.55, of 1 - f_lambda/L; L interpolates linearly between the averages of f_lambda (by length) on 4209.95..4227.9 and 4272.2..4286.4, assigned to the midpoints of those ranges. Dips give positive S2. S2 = 0.3 angstrom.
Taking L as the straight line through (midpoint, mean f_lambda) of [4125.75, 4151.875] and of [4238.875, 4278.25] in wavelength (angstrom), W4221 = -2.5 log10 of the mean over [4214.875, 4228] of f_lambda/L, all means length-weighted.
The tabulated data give 0.11 mag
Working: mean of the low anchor 209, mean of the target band 178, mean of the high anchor 193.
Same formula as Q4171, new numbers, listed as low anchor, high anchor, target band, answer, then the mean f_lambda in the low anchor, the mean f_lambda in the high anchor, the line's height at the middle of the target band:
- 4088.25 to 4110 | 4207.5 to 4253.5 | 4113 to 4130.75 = -0.121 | 186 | 193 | 187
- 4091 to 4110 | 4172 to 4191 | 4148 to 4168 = -0.100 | 181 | 203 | 197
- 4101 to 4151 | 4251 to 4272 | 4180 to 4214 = -0.024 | 203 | 187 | 195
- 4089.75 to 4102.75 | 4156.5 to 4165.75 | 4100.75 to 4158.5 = -0.014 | 178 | 224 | 202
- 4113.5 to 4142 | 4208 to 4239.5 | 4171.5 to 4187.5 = -0.036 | 208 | 191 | 199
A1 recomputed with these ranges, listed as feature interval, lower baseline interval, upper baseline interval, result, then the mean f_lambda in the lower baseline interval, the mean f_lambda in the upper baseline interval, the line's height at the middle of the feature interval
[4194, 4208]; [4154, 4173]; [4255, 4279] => 0.09 mag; 215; 188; 205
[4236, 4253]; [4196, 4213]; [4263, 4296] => -0.09 mag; 185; 186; 186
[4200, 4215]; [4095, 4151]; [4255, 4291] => -0.02 mag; 201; 187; 193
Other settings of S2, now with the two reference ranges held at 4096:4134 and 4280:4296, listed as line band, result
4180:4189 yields -1.1 angstrom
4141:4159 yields -1.5 angstrom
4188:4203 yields -0.1 angstrom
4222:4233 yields 1.1 angstrom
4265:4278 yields -0.5 angstrom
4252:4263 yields -0.2 angstrom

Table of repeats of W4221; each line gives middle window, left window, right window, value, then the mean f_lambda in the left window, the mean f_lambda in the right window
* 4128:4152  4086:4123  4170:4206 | -0.09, 194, 197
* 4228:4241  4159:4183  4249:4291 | -0.02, 210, 188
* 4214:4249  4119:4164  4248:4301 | 0.00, 212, 182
